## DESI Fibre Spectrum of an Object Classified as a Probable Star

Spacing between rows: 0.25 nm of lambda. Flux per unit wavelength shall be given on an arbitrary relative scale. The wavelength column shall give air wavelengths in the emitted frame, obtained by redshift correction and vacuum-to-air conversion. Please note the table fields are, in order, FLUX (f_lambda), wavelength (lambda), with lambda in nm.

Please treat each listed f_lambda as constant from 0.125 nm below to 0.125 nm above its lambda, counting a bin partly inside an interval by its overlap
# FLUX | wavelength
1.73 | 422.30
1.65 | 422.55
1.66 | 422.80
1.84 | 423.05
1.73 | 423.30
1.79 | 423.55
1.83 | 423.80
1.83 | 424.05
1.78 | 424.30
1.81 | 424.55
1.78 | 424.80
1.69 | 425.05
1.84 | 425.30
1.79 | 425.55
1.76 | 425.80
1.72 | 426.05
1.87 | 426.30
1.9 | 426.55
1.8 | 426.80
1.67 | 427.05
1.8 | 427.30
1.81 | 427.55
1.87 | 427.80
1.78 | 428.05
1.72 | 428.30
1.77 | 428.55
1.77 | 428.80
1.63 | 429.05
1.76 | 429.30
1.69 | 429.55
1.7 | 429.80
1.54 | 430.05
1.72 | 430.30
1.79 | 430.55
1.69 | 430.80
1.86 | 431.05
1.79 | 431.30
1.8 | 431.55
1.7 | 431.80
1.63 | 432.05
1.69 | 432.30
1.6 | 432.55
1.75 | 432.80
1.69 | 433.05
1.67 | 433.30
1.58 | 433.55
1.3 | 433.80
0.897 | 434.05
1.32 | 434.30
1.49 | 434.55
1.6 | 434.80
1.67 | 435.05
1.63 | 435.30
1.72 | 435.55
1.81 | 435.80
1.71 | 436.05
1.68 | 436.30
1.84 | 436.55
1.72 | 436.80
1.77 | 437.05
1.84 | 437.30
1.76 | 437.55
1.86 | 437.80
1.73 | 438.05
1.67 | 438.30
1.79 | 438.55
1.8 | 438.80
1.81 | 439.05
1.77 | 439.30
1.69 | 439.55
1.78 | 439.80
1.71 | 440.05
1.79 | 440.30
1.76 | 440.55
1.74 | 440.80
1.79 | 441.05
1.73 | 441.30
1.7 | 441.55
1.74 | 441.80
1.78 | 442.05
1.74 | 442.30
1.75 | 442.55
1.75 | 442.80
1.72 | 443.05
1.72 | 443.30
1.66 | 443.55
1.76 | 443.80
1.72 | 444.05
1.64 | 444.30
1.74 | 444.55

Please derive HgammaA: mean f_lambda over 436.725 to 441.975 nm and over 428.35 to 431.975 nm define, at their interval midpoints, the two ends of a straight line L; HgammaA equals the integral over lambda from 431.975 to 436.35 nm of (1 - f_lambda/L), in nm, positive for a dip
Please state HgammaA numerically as 0.41 nm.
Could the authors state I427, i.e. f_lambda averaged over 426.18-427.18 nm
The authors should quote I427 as 1.81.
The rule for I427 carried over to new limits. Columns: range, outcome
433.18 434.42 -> 1.35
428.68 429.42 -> 1.72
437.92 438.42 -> 1.7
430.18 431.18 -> 1.77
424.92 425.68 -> 1.77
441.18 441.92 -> 1.72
